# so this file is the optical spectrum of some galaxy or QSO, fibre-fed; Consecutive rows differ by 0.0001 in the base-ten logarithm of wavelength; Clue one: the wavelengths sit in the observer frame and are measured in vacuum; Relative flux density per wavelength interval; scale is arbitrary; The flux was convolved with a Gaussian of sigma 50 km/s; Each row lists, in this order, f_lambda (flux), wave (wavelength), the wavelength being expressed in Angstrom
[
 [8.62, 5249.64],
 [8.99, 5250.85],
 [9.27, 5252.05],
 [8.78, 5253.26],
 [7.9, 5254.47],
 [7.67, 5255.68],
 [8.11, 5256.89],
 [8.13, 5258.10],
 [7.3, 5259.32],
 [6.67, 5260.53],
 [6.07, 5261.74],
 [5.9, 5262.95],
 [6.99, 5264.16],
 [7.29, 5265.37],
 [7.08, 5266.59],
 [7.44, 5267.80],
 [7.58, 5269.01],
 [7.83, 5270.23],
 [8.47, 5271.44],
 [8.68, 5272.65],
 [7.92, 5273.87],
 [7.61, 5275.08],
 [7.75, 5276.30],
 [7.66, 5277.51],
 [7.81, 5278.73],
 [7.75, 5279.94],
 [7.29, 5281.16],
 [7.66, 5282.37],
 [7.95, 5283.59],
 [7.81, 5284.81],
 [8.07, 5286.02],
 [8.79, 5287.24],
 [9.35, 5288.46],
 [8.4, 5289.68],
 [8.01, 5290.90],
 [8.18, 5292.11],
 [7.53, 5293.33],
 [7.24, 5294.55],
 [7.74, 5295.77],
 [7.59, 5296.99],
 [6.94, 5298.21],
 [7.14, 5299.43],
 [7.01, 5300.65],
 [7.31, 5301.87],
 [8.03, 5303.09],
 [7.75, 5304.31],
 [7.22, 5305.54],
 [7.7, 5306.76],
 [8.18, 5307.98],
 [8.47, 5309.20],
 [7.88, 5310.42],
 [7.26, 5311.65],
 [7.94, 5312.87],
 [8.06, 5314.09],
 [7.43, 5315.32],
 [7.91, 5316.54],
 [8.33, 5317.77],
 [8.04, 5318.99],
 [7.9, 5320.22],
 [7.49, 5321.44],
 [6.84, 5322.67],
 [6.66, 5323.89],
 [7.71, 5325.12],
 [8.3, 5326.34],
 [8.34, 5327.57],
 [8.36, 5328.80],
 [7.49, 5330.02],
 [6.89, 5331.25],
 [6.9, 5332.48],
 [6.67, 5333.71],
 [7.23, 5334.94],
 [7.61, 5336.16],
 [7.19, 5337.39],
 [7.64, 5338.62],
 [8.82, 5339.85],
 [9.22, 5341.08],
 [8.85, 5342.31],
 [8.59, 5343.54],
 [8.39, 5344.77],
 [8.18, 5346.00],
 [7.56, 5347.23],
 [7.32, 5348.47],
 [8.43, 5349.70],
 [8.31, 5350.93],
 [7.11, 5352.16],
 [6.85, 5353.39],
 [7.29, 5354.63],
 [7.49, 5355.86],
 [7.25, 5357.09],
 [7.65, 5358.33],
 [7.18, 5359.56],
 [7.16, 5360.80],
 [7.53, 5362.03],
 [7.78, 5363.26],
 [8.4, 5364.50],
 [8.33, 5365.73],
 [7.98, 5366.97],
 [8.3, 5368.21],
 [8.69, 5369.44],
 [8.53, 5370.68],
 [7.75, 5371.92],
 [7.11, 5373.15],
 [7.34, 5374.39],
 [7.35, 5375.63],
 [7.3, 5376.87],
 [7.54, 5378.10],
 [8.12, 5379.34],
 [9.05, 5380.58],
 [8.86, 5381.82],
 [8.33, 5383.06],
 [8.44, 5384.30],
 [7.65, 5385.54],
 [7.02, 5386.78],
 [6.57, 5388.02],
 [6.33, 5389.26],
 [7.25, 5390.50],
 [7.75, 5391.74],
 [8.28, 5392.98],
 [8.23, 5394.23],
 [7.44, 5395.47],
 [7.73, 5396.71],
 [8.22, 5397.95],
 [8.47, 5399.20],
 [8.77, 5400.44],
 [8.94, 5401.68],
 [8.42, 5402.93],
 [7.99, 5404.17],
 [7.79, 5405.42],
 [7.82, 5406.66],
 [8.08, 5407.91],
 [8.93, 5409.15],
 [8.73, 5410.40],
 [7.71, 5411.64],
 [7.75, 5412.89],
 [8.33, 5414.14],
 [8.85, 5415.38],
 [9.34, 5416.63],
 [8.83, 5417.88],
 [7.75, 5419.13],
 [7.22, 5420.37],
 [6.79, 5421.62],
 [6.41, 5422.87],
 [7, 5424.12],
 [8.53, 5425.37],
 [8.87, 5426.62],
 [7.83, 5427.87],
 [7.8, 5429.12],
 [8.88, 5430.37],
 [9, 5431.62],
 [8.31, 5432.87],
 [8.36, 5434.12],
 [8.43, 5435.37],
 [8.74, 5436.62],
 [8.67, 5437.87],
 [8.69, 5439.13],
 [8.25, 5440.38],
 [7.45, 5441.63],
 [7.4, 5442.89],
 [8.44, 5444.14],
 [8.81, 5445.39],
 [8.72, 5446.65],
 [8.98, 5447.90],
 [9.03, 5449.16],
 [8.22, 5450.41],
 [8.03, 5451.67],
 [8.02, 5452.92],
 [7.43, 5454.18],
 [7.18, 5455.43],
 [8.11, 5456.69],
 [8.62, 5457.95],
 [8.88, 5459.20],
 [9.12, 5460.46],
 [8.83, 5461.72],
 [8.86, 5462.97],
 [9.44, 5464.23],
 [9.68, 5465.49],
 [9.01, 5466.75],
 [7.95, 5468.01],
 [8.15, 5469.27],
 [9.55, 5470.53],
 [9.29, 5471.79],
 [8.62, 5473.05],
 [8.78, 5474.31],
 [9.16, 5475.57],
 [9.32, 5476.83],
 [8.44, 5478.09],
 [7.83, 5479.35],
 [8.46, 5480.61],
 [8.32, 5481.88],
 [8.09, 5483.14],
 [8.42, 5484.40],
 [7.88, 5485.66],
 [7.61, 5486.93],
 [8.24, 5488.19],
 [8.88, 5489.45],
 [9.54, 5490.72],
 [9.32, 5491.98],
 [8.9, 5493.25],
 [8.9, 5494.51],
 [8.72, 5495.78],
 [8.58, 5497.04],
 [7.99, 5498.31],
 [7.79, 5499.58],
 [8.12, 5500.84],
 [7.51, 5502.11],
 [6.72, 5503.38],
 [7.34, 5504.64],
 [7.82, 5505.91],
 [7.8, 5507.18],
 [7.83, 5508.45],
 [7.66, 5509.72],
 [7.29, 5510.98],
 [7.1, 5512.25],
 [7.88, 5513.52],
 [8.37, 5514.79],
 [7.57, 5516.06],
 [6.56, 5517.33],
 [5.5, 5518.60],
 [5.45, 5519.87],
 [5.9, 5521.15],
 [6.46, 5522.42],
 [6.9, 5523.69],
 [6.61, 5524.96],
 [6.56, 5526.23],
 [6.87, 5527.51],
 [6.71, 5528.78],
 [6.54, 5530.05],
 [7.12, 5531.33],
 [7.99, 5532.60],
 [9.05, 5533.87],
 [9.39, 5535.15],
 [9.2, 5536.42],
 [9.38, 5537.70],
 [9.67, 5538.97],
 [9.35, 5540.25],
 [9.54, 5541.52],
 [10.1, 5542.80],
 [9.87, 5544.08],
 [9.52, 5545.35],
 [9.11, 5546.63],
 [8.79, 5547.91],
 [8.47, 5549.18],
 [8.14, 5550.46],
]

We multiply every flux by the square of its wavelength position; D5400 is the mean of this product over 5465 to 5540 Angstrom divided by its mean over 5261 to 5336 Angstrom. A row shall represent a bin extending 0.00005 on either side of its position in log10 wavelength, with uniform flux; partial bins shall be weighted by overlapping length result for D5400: 1.1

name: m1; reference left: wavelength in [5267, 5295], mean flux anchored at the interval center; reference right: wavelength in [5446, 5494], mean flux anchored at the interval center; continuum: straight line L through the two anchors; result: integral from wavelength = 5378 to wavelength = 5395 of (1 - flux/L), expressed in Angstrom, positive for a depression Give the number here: 1.0 Angstrom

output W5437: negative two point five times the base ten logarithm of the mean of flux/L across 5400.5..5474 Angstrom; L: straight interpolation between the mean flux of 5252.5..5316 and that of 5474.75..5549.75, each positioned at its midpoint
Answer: -0.06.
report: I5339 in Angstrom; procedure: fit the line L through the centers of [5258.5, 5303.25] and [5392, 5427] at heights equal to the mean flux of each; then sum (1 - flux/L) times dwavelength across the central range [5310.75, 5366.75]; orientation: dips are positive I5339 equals 0.7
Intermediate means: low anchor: 7.62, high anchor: 8.1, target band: 7.73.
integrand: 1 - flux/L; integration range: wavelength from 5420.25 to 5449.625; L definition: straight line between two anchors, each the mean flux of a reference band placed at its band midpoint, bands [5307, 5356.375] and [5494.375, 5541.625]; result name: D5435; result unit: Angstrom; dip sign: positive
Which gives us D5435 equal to -1.9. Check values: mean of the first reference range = 7.78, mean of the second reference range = 7.64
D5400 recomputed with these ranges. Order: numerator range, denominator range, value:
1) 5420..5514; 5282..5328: 1.13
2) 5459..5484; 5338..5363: 1.17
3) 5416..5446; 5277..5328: 1.10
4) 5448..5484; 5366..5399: 1.13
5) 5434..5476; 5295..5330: 1.17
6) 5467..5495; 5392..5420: 1.07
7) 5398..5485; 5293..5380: 1.13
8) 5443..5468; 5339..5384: 1.12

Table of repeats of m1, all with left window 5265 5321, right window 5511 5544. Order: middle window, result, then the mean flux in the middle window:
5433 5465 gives -2.9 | 8.43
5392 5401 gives -0.4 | 8.14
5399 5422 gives -1.5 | 8.25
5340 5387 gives -0.9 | 7.92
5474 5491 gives -1.7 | 8.47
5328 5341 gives 0.4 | 7.56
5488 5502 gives -1.6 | 8.6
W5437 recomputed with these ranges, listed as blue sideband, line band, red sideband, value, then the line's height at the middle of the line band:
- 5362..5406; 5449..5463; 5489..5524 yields -0.07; 7.77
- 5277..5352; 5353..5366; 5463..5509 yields 0.06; 7.97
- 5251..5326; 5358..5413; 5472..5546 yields -0.01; 7.87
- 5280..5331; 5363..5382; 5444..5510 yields 0.00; 8.04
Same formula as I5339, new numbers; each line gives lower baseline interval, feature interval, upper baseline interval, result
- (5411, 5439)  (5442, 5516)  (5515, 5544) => -3.9 Angstrom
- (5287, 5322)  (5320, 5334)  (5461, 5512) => 0.7 Angstrom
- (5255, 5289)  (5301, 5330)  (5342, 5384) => 0.0 Angstrom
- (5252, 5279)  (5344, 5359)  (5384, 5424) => 0.3 Angstrom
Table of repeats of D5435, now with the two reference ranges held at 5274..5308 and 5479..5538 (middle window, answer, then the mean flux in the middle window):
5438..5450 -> -1.04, 8.42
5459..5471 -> -1.84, 8.94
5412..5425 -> -0.14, 7.83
